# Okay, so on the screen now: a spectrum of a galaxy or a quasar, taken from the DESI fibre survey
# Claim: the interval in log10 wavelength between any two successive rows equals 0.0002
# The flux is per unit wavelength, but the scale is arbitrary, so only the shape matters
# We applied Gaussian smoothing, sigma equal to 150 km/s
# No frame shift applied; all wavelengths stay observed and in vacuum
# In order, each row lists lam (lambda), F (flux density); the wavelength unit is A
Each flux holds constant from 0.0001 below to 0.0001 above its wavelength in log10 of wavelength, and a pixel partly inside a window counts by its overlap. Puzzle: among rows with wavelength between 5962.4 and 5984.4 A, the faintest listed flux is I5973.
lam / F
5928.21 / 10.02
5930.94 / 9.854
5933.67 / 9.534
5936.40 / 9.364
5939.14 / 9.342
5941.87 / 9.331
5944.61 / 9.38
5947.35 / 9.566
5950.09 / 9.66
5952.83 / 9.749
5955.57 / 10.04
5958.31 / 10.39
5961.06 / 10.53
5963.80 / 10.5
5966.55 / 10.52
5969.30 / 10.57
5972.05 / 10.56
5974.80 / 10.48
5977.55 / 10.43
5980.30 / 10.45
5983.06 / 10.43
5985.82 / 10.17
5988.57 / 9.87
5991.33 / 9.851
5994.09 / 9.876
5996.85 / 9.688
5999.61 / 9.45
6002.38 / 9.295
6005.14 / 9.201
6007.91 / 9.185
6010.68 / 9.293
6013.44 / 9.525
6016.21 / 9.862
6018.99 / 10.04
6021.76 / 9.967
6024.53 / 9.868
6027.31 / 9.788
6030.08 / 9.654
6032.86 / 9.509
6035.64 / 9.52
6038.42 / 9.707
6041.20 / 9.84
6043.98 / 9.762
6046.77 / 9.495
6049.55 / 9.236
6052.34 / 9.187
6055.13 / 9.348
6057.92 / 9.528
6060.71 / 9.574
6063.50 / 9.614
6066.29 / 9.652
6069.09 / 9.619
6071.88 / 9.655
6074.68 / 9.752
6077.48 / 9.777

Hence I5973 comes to 10.43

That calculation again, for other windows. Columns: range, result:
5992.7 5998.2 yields 9.688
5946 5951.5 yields 9.566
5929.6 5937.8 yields 9.364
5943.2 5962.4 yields 9.38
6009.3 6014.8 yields 9.293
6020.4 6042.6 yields 9.509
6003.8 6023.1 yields 9.185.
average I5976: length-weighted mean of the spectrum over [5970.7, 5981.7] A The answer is 10.5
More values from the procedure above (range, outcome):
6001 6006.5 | 9.26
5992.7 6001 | 9.67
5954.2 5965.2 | 10.4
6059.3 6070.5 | 9.62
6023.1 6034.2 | 9.71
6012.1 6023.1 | 9.84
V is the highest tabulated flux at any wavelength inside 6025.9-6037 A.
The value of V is 9.788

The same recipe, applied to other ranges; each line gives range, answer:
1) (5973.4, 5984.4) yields 10.48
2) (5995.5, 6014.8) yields 9.688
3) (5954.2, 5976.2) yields 10.57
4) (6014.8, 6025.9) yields 10.04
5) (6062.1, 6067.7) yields 9.652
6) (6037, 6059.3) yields 9.84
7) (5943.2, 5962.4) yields 10.53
